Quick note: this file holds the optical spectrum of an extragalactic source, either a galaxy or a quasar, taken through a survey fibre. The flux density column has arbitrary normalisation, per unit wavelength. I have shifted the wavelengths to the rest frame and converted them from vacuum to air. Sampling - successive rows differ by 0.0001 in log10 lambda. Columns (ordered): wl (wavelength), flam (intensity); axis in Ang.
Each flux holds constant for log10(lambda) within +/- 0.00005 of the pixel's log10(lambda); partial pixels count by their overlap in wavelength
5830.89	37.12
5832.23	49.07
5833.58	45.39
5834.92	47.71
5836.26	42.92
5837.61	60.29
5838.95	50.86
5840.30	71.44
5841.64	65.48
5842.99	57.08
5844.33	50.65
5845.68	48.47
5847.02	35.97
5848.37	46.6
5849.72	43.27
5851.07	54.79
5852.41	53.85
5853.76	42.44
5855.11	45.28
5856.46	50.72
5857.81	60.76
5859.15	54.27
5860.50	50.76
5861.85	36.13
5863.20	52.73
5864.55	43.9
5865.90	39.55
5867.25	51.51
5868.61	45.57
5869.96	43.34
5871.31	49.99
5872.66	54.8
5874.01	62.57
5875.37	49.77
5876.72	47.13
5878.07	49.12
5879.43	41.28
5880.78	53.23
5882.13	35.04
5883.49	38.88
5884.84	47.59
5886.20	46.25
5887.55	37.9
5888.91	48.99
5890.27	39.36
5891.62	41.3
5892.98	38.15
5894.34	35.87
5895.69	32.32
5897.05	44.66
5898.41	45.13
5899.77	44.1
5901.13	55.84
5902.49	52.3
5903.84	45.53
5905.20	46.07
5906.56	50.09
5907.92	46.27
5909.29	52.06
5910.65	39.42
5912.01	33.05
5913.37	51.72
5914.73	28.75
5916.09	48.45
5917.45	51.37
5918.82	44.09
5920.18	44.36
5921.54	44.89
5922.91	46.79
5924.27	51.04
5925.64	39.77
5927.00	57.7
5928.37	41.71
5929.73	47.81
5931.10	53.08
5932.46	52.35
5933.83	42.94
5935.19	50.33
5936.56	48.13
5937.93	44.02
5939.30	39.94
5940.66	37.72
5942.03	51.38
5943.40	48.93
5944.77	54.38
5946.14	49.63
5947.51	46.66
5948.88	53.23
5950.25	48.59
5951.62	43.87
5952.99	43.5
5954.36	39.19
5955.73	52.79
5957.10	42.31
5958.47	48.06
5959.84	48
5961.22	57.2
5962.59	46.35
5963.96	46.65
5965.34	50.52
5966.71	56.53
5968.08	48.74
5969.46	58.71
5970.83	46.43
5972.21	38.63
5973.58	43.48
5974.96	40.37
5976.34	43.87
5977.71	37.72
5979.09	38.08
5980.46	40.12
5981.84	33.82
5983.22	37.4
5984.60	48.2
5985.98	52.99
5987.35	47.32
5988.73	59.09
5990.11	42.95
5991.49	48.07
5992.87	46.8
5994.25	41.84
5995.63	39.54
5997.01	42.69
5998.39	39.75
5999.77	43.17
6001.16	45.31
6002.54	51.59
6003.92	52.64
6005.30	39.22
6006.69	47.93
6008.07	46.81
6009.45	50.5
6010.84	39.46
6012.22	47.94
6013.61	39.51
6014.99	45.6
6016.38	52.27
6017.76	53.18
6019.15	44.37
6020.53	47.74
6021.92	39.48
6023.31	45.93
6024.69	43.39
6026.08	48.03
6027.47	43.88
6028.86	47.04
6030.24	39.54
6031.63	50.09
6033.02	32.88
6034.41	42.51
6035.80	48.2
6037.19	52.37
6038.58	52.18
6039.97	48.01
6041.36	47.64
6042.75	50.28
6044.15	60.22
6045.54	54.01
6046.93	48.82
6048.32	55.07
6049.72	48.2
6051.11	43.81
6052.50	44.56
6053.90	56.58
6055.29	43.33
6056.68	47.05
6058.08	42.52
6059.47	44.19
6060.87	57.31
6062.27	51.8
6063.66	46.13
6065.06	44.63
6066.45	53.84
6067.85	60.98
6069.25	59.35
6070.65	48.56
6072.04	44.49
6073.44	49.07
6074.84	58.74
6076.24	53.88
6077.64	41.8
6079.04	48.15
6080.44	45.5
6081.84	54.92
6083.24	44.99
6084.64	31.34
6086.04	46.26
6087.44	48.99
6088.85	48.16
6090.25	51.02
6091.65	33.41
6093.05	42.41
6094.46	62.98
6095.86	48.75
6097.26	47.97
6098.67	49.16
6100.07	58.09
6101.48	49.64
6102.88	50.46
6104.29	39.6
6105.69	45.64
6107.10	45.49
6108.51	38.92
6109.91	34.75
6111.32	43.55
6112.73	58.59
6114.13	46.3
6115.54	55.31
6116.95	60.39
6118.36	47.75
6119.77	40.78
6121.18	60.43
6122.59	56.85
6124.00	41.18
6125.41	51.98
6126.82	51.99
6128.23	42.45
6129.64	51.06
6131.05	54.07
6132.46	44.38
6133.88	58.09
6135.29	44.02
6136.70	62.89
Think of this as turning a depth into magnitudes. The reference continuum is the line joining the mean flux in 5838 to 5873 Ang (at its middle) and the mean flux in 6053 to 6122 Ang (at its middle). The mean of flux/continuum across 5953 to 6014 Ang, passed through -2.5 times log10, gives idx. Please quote 0.08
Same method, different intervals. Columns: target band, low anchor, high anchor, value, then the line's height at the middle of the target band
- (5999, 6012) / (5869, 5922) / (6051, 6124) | 0.019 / 47.1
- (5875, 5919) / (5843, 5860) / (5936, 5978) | 0.096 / 48.3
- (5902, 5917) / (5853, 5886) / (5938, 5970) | 0.072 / 48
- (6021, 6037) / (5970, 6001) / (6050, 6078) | 0.068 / 46.9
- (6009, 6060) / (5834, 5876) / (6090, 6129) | 0.044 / 49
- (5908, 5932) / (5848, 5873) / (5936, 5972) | 0.056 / 48.1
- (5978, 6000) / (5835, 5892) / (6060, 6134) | 0.119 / 48.8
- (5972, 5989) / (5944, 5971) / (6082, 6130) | 0.143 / 48.9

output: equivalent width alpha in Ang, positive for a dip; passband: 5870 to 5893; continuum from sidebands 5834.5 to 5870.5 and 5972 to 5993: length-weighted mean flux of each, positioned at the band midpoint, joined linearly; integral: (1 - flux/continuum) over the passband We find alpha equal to 1.15 Ang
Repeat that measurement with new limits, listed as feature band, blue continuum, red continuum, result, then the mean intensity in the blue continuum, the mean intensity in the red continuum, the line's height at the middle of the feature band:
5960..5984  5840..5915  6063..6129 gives 1.31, 46.9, 48.6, 47.7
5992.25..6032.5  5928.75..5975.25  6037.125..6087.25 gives 2.76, 47.7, 49.4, 48.6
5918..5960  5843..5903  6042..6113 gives 0.13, 46.5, 48.5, 47.2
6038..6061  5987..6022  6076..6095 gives -1.59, 46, 46.4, 46.2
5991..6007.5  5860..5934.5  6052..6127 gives 0.85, 45.7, 48.7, 47.3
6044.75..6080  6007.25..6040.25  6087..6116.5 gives -2.35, 45.9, 47.7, 46.8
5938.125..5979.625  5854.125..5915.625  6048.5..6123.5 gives 0.09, 45.7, 48.7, 46.8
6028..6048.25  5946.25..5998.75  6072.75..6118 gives -0.57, 45.9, 47.9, 47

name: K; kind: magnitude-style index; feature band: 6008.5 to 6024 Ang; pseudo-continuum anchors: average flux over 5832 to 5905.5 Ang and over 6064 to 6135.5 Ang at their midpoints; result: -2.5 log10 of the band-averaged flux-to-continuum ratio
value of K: 0.06 mag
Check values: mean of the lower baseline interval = 47.7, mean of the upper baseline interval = 48.9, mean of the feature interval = 46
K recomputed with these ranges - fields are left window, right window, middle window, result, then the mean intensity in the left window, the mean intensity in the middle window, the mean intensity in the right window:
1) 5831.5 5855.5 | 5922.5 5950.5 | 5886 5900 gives 0.198 mag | 50.7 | 41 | 47.9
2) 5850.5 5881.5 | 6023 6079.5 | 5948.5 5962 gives 0.033 mag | 49.3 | 47.6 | 48.8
